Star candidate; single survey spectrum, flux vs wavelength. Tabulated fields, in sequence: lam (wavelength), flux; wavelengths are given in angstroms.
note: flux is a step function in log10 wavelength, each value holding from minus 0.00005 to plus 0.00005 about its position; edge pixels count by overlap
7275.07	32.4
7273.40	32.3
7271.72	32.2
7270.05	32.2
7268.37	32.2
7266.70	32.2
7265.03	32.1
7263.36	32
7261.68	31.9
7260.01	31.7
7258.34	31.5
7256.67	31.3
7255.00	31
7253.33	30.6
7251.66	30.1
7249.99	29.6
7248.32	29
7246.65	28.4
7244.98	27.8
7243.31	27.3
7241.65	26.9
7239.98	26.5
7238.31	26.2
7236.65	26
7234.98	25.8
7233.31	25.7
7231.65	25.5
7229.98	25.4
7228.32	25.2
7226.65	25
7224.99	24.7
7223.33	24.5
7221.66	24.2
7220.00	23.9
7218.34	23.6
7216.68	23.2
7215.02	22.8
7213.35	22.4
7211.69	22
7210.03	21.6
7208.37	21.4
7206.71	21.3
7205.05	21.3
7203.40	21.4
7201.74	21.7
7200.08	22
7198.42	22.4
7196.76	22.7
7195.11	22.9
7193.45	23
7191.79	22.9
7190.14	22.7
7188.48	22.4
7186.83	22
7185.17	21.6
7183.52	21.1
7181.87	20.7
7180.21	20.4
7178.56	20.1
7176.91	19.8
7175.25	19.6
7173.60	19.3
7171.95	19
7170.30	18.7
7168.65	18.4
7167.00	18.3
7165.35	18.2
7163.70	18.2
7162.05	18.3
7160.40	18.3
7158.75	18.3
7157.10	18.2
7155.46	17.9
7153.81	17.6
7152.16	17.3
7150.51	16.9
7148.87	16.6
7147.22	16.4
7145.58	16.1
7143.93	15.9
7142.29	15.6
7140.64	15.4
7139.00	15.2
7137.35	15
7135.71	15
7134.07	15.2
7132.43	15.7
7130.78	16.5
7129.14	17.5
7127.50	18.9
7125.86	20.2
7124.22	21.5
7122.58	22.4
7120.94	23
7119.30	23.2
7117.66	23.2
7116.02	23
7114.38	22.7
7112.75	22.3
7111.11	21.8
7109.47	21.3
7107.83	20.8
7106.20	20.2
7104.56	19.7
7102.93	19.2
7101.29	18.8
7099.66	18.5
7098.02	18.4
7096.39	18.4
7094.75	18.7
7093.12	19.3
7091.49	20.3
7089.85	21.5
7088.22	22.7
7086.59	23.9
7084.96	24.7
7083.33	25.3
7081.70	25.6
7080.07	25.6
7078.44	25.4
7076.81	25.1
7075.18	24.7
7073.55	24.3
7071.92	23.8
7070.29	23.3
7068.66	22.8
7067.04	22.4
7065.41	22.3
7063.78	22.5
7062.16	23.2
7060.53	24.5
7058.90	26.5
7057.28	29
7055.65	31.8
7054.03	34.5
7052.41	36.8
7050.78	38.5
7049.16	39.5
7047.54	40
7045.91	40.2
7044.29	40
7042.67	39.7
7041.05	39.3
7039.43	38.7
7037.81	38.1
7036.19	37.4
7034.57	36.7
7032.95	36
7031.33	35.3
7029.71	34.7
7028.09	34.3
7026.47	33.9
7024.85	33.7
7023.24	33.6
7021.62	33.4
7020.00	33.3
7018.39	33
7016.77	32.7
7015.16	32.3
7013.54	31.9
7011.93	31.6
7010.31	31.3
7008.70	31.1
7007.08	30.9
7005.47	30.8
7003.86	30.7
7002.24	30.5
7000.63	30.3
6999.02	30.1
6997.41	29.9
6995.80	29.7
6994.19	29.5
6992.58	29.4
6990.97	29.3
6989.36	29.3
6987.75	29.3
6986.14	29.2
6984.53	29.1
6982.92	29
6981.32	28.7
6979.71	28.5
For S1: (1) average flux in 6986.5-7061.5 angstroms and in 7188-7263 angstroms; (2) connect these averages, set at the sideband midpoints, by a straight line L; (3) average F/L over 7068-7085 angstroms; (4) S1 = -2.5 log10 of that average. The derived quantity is 0.26 mag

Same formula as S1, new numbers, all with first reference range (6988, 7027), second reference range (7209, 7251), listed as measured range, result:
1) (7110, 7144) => 0.421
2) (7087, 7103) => 0.418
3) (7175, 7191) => 0.251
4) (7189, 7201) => 0.162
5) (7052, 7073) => 0.142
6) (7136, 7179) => 0.475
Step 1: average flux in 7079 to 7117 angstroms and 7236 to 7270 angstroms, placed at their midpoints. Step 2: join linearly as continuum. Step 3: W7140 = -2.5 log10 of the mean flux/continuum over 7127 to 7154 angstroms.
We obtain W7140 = 0.41 mag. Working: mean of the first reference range 21.5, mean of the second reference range 29.8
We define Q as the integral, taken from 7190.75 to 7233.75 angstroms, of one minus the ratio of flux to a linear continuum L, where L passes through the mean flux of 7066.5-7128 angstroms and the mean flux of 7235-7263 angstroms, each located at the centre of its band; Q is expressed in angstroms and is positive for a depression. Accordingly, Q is 6.63 angstroms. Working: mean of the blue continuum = 22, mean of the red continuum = 29.1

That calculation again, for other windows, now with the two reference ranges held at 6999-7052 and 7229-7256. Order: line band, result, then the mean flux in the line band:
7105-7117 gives 3.85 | 21.7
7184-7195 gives 2.60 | 22.4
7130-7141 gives 5.55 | 15.4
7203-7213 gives 2.51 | 21.6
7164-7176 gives 4.50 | 18.8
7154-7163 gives 3.62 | 18.2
